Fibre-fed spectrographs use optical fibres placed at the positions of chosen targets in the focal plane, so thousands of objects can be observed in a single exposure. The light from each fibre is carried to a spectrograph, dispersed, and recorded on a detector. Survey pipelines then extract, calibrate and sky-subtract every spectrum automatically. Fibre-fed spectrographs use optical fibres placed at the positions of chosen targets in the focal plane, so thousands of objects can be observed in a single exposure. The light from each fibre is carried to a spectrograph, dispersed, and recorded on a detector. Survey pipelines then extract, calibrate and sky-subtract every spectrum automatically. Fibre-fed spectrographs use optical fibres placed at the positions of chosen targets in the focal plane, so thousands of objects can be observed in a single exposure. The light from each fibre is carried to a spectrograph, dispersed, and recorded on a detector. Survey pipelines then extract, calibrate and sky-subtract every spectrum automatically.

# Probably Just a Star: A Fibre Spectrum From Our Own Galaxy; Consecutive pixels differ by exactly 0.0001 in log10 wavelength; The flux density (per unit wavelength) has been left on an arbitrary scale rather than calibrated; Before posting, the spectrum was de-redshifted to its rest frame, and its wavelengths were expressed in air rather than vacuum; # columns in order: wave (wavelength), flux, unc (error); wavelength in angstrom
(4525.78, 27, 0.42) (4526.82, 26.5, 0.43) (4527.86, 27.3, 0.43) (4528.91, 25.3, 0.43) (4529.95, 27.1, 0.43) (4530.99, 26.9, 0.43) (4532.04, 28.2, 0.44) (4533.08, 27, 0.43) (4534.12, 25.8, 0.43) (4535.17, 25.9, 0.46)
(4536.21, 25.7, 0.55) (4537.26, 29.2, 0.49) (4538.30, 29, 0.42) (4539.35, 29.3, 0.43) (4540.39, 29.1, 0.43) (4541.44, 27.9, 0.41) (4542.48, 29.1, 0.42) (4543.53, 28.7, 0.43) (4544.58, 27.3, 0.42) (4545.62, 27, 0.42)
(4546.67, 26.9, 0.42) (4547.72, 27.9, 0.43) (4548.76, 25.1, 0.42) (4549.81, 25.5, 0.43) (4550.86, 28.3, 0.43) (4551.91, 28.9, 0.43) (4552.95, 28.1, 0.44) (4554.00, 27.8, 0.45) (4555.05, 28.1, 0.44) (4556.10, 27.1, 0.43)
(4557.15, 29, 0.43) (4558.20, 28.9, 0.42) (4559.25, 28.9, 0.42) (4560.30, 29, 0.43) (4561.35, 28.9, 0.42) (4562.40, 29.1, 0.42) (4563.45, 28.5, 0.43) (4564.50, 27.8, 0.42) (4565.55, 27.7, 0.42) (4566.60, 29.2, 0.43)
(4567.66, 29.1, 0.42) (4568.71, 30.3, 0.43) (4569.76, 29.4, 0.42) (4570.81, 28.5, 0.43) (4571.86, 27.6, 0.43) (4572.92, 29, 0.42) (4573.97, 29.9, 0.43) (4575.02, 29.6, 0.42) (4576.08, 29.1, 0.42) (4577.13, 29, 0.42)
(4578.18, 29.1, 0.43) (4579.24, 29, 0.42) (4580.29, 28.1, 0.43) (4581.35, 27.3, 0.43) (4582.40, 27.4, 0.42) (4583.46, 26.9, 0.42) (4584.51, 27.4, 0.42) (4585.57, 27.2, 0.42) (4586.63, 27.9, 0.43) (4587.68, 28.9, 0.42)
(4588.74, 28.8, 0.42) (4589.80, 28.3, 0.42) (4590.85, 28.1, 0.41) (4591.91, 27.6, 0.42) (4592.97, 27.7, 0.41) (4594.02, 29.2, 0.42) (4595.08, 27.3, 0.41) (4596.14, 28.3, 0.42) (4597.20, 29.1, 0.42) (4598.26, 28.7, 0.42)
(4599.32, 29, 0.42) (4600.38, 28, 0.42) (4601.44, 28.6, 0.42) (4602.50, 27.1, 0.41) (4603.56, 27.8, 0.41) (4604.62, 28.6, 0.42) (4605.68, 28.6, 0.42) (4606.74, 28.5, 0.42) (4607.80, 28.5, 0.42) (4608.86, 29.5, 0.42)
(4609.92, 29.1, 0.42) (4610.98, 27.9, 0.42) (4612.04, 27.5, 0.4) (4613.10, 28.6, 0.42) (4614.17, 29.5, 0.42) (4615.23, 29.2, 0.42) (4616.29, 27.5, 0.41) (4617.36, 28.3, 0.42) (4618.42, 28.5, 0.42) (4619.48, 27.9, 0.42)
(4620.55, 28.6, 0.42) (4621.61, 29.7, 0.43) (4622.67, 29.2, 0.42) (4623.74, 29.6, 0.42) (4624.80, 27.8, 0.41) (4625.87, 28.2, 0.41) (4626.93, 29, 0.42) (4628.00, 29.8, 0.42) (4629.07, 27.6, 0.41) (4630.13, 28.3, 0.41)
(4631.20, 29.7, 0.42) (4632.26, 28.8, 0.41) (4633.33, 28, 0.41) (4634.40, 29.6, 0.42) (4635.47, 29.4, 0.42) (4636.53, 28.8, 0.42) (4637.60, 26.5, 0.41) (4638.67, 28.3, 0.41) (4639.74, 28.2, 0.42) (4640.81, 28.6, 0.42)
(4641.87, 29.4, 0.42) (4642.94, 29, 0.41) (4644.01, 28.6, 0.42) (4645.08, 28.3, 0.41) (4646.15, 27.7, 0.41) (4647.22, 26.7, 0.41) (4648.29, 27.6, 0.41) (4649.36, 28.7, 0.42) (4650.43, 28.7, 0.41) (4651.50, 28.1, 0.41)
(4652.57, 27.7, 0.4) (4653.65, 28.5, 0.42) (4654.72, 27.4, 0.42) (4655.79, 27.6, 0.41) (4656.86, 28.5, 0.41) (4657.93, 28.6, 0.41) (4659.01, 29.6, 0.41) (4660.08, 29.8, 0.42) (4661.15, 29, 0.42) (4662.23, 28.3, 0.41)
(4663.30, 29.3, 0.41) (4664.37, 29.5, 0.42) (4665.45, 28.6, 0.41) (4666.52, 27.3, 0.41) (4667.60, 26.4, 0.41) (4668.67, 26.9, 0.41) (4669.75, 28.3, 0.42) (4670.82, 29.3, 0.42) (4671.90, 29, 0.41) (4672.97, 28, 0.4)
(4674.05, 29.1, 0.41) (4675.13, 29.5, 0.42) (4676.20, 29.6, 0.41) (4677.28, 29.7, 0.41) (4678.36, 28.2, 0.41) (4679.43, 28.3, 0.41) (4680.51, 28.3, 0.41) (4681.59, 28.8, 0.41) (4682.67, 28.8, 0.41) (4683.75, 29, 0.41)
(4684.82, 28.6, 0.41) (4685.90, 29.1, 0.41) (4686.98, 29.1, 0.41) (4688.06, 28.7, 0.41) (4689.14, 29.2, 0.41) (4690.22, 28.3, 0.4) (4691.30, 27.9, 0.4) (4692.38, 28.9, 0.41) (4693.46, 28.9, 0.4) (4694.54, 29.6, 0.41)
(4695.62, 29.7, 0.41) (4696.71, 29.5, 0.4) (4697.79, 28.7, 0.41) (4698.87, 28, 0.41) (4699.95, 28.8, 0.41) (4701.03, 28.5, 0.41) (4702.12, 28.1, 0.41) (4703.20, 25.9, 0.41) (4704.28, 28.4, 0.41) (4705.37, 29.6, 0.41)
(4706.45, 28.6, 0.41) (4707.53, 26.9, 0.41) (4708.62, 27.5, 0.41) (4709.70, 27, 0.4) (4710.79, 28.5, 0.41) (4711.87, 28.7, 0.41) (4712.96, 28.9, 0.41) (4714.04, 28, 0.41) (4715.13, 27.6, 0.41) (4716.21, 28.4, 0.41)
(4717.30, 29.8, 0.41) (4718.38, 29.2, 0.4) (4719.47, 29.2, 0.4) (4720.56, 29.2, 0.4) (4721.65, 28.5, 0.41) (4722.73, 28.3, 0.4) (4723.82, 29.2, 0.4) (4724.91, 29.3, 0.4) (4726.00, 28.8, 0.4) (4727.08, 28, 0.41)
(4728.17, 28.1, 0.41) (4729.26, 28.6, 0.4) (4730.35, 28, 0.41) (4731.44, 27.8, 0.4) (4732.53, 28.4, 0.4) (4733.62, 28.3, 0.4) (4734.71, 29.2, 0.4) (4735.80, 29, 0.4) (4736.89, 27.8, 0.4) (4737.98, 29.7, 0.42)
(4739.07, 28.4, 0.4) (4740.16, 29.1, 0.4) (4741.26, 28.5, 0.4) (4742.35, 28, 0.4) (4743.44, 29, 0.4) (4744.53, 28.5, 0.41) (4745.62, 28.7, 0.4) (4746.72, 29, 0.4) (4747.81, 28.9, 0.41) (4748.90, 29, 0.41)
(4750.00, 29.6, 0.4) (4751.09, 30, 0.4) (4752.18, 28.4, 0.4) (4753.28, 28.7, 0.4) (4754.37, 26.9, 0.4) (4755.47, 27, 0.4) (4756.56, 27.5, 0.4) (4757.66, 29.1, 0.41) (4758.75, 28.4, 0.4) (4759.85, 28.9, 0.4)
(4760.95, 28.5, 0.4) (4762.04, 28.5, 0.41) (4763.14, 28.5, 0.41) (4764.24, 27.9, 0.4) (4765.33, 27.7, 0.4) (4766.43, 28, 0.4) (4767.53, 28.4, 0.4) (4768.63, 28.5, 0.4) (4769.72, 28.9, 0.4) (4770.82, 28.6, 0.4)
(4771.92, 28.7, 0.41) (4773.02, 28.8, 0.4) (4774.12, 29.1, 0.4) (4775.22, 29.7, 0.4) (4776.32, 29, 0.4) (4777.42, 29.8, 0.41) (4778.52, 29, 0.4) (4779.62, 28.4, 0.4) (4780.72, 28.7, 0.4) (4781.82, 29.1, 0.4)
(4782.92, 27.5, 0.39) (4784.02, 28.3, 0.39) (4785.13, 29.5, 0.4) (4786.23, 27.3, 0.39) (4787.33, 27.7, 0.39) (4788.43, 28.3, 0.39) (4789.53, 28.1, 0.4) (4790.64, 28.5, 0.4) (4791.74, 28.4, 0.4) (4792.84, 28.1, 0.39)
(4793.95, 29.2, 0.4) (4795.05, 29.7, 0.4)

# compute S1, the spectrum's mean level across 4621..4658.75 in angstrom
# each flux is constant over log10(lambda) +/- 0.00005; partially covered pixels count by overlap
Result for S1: 28.5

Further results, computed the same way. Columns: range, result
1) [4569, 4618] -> 28.4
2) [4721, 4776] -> 28.6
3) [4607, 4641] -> 28.6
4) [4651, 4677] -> 28.5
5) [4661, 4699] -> 28.7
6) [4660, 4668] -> 28.5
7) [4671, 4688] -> 28.9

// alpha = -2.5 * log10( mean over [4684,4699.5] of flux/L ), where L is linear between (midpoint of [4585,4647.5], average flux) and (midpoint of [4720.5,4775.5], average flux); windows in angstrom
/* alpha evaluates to -0.01 mag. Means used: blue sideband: 28.5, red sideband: 28.6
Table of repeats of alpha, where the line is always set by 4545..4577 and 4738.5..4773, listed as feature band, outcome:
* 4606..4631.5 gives -0.01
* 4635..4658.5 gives 0.01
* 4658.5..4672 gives 0.00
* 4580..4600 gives 0.01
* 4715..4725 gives -0.02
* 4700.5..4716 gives 0.02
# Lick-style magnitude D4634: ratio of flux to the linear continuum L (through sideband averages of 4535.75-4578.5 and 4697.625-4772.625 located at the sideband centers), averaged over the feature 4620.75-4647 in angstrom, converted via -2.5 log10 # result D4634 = -0.01 mag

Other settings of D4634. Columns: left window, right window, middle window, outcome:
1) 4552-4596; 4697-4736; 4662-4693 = -0.01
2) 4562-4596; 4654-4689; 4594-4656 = 0.00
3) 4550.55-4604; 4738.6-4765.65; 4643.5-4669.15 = 0.01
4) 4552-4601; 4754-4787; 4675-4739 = -0.01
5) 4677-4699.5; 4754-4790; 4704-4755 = 0.00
